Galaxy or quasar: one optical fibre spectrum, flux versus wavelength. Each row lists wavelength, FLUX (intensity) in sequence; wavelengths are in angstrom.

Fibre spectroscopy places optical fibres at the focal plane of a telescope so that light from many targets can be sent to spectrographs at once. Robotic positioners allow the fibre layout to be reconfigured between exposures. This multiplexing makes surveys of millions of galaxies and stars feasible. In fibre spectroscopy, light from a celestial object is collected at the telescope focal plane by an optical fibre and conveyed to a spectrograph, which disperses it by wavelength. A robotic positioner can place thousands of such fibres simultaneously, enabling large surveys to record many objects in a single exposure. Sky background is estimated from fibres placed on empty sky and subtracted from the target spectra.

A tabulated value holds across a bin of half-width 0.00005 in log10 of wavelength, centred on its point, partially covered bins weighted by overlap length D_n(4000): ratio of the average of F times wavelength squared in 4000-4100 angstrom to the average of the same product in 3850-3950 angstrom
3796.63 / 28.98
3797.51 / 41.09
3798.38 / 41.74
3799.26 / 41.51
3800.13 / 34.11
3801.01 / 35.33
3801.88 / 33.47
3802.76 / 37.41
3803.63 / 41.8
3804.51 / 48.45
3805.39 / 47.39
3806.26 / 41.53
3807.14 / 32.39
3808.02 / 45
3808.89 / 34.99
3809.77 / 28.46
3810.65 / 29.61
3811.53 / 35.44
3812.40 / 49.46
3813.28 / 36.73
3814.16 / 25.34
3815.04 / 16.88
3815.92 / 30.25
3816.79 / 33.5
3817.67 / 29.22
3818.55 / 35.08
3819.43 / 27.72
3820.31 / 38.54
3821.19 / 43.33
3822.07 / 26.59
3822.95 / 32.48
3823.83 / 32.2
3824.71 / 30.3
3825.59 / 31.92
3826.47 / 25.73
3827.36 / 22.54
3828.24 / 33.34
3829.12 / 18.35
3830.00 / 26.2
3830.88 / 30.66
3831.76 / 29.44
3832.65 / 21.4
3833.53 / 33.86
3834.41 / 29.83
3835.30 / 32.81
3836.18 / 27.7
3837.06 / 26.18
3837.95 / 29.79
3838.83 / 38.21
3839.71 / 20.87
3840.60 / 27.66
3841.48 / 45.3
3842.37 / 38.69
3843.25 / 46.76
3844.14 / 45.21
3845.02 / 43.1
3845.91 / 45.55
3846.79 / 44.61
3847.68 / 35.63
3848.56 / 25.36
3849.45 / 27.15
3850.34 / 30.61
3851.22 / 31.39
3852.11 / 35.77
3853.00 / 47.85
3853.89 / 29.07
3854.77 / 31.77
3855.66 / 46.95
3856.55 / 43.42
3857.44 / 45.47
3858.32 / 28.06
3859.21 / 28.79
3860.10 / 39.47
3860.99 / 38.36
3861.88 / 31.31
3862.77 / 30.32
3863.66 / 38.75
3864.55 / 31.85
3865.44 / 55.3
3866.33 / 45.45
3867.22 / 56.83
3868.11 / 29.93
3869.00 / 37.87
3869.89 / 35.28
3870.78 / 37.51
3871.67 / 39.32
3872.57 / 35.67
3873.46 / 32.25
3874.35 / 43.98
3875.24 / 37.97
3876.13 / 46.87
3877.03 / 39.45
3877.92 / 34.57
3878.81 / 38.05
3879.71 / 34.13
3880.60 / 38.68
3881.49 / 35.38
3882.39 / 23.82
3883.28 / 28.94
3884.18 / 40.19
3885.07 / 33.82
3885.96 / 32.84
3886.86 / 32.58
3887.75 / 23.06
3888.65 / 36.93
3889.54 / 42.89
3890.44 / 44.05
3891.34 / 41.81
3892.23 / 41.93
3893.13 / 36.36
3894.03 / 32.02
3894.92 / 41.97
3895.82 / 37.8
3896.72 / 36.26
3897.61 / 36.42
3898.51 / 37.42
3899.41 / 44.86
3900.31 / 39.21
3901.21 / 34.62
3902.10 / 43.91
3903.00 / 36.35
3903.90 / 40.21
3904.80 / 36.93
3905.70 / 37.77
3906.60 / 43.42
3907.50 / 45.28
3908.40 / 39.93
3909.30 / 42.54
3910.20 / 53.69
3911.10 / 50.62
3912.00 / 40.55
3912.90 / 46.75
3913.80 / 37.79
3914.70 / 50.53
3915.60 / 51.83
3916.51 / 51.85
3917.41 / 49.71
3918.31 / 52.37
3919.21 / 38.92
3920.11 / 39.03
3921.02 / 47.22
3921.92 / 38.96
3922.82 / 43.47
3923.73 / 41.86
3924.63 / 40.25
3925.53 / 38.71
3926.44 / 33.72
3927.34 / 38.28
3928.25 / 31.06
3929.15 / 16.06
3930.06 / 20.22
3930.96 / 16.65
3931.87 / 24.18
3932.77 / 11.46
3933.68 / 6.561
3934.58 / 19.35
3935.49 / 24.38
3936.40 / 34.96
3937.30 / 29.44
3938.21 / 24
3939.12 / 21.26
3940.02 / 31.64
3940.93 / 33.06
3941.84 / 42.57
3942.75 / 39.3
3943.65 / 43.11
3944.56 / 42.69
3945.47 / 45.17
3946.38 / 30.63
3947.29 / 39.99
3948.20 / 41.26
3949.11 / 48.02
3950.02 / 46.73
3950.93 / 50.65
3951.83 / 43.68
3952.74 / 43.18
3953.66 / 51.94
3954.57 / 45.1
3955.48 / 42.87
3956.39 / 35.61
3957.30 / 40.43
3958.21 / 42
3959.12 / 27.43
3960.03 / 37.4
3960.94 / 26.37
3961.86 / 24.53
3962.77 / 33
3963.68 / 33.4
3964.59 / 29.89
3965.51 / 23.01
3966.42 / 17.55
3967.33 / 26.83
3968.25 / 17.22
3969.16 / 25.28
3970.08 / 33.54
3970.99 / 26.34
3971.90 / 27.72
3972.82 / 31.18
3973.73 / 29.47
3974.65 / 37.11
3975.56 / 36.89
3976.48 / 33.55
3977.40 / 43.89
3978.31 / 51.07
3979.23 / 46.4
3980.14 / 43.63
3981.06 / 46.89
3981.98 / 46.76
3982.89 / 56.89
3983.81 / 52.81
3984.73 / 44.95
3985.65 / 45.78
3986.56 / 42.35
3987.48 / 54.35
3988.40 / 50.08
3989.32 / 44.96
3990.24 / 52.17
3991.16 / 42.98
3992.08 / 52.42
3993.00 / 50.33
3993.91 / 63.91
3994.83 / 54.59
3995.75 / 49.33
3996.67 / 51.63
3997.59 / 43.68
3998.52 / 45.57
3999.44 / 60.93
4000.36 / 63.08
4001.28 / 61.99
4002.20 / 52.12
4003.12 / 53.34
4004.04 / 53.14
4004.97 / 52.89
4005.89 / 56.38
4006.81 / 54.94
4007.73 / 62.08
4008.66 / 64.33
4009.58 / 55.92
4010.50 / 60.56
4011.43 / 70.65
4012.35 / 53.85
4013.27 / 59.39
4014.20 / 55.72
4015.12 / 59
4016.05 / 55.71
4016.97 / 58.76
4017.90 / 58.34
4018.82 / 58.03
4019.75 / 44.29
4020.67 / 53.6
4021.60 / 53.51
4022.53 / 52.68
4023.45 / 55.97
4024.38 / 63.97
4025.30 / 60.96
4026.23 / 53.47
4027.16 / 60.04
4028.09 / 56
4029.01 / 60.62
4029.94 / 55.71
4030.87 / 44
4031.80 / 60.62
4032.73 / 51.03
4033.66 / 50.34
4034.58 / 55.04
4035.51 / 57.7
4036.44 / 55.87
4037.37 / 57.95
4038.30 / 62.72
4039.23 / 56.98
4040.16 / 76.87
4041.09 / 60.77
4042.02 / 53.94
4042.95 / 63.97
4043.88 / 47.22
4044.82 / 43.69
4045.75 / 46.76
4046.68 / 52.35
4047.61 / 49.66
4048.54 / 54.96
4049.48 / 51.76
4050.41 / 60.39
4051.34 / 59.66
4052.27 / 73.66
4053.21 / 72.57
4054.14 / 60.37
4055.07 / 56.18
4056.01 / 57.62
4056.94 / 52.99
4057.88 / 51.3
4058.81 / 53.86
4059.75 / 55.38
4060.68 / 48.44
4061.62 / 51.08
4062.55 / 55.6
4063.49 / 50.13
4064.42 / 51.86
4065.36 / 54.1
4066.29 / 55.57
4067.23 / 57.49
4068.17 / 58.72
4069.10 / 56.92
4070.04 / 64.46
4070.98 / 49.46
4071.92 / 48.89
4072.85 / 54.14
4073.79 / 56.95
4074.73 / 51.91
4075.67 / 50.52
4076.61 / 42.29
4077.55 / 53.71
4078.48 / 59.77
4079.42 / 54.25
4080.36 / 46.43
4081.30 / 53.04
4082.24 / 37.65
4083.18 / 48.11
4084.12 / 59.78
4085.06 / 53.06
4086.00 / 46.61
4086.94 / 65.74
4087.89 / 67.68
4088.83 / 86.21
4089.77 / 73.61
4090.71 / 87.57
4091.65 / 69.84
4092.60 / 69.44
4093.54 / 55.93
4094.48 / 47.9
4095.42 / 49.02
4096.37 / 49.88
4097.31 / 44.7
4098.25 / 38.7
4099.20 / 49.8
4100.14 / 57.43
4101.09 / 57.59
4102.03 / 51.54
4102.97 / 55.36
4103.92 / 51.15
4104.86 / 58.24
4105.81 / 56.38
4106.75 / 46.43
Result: 1.6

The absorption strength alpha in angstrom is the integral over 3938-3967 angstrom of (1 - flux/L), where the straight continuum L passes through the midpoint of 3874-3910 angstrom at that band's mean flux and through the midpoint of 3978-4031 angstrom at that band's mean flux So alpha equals 6.02 angstrom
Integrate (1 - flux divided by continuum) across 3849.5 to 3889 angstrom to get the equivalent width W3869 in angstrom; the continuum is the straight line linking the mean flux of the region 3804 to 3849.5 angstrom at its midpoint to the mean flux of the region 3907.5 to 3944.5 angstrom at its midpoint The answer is -2.35 angstrom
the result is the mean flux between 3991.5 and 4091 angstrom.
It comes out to 56.2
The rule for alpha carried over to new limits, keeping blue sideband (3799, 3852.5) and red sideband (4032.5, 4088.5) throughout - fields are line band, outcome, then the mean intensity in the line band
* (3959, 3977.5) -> 6.9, 29.4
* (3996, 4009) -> -1.4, 55.2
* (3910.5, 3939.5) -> 5.2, 34.9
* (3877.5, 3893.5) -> 1.5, 35.6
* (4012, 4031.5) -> -1.6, 55.9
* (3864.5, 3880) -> -0.8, 39.8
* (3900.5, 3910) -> 0.1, 40.4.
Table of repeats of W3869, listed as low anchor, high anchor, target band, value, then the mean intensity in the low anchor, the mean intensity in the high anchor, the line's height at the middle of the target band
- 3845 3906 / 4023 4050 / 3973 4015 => 0.0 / 37.4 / 55.9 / 51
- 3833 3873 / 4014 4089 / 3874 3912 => 1.7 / 36.6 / 55.6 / 40.4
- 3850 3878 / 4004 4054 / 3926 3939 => 6.3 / 38.1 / 57.1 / 46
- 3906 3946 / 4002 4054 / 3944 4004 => 5.4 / 36.7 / 56.9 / 46.2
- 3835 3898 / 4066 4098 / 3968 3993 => 3.0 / 36.7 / 56.6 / 47.2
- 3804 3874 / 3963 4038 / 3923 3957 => 7.4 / 34.8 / 49.3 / 43.9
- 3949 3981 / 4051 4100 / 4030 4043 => -2.2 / 35.8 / 56.2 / 49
